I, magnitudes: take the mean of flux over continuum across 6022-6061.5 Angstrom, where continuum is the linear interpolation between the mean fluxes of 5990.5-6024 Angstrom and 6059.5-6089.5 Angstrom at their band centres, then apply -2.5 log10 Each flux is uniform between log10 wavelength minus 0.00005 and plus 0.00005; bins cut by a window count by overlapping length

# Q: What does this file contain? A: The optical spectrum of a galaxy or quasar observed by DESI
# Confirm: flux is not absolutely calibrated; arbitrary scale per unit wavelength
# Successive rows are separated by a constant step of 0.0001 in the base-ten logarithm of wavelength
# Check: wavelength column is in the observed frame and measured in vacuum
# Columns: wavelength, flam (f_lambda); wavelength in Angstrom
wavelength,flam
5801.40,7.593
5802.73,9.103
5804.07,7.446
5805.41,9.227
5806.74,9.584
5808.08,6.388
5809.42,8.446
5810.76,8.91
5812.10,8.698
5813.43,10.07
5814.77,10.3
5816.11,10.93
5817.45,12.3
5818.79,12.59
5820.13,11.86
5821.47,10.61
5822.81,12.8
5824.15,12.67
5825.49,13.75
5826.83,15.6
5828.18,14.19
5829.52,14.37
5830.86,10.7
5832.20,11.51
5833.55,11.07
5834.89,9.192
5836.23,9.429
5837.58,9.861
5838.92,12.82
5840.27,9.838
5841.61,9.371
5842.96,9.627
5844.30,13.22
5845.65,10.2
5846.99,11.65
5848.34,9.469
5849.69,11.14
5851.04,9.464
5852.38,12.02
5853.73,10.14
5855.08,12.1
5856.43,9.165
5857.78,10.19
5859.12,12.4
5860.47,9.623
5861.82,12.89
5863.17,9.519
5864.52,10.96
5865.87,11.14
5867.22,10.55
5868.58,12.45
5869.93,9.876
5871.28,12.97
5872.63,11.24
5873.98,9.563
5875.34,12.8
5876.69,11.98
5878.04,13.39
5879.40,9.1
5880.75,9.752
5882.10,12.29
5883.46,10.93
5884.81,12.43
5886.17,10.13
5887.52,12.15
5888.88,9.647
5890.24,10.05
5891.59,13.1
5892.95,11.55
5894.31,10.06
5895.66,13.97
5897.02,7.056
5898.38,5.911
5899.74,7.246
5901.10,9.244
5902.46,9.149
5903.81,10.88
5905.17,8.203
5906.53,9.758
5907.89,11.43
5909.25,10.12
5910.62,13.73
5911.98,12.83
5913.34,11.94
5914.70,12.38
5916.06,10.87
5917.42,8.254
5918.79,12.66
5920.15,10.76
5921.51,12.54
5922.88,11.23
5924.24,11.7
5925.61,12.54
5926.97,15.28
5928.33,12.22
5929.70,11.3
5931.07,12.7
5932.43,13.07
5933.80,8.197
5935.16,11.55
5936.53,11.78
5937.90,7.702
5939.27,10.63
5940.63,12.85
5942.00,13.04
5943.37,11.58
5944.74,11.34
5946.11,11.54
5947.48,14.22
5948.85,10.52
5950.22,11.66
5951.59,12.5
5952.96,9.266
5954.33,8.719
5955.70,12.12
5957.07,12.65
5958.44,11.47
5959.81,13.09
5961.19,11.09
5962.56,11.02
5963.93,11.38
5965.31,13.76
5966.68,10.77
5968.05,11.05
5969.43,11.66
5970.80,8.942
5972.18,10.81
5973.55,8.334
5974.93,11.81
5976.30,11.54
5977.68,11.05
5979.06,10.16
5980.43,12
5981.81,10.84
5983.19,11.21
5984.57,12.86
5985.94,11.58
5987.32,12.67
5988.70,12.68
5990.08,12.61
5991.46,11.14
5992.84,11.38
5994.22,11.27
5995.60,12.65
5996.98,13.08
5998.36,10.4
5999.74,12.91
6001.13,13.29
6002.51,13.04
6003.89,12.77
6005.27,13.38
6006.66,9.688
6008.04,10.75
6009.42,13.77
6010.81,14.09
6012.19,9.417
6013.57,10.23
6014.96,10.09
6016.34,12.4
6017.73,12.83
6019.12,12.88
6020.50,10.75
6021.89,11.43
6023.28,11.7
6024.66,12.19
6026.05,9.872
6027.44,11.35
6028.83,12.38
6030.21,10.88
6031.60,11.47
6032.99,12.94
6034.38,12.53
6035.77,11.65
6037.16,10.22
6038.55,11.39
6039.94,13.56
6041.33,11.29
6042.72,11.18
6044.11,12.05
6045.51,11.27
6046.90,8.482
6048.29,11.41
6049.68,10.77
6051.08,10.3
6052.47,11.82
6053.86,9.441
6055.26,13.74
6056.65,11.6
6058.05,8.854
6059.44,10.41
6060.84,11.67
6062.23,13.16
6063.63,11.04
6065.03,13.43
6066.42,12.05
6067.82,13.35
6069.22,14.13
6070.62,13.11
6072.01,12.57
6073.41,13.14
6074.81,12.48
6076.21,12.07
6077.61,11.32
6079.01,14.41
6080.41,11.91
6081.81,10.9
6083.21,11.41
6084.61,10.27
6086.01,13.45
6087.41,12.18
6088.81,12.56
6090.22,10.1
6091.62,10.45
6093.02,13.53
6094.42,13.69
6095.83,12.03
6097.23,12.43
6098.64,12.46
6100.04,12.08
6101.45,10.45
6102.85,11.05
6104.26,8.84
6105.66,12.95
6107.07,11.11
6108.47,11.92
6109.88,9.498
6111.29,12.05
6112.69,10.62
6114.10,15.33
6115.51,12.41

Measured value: 0.08 mag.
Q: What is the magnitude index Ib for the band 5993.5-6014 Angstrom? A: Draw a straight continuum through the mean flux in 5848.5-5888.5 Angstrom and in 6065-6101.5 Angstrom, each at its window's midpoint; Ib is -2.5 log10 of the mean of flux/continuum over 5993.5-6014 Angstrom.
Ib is -0.02 mag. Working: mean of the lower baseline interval 11.1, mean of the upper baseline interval 12.3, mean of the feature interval 12.1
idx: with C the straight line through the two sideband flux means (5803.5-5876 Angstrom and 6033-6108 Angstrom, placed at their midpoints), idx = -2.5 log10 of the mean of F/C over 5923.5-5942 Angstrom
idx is -0.04 mag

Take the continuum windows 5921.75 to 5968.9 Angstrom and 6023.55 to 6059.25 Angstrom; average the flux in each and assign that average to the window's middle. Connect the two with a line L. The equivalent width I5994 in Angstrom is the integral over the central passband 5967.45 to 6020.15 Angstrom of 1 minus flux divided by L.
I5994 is -0.9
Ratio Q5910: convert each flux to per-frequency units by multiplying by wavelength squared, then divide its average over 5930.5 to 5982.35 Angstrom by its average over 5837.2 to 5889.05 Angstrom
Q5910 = 1.06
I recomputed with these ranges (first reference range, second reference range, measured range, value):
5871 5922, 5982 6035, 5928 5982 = 0.01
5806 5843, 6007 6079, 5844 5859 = 0.03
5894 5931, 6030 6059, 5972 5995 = -0.03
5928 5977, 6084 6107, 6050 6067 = 0.02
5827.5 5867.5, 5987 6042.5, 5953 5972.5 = 0.03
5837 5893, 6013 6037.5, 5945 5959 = -0.01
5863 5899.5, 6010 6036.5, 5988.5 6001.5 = -0.05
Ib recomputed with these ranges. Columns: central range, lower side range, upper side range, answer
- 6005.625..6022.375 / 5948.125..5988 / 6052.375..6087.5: 0.01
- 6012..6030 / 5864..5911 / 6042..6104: 0.01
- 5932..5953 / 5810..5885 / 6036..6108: 0.01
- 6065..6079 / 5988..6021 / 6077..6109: -0.09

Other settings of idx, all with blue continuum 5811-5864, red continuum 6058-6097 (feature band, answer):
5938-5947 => 0.00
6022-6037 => 0.03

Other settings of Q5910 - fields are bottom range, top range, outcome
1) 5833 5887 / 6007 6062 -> 1.11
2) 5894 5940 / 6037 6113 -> 1.14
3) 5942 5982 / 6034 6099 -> 1.09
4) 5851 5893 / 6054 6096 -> 1.17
